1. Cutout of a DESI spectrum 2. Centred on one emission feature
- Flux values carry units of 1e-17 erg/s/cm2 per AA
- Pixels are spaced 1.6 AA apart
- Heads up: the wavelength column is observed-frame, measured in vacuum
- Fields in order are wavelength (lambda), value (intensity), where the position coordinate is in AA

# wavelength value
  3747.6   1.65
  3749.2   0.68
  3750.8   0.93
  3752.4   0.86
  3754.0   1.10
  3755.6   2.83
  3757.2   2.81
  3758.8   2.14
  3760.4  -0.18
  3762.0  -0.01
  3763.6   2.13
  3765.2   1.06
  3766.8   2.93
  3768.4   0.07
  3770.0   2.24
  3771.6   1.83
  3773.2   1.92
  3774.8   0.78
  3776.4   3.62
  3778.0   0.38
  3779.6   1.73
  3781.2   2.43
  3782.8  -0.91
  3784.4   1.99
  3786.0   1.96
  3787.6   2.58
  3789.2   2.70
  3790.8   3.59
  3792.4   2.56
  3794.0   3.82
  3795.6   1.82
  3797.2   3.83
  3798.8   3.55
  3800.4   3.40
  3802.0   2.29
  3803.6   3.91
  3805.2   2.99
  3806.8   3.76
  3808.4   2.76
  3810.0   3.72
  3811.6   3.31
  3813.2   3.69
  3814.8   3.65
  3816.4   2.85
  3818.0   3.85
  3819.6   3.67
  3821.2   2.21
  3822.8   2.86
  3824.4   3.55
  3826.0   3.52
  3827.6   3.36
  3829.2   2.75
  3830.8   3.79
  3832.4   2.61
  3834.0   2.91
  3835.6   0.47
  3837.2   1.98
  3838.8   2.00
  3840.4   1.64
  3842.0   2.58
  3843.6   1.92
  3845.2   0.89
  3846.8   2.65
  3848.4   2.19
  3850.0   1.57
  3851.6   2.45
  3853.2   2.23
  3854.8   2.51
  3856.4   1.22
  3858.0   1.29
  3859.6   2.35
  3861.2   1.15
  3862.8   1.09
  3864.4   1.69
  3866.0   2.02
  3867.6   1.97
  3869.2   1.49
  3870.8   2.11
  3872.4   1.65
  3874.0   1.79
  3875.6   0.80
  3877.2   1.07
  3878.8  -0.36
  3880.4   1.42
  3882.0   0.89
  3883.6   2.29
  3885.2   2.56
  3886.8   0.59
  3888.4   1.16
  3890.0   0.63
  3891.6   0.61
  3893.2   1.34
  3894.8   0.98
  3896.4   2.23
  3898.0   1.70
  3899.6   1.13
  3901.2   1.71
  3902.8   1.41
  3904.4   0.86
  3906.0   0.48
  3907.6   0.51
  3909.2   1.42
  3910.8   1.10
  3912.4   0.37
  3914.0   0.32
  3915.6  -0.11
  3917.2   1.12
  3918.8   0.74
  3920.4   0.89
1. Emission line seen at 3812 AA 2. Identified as Lyman alpha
